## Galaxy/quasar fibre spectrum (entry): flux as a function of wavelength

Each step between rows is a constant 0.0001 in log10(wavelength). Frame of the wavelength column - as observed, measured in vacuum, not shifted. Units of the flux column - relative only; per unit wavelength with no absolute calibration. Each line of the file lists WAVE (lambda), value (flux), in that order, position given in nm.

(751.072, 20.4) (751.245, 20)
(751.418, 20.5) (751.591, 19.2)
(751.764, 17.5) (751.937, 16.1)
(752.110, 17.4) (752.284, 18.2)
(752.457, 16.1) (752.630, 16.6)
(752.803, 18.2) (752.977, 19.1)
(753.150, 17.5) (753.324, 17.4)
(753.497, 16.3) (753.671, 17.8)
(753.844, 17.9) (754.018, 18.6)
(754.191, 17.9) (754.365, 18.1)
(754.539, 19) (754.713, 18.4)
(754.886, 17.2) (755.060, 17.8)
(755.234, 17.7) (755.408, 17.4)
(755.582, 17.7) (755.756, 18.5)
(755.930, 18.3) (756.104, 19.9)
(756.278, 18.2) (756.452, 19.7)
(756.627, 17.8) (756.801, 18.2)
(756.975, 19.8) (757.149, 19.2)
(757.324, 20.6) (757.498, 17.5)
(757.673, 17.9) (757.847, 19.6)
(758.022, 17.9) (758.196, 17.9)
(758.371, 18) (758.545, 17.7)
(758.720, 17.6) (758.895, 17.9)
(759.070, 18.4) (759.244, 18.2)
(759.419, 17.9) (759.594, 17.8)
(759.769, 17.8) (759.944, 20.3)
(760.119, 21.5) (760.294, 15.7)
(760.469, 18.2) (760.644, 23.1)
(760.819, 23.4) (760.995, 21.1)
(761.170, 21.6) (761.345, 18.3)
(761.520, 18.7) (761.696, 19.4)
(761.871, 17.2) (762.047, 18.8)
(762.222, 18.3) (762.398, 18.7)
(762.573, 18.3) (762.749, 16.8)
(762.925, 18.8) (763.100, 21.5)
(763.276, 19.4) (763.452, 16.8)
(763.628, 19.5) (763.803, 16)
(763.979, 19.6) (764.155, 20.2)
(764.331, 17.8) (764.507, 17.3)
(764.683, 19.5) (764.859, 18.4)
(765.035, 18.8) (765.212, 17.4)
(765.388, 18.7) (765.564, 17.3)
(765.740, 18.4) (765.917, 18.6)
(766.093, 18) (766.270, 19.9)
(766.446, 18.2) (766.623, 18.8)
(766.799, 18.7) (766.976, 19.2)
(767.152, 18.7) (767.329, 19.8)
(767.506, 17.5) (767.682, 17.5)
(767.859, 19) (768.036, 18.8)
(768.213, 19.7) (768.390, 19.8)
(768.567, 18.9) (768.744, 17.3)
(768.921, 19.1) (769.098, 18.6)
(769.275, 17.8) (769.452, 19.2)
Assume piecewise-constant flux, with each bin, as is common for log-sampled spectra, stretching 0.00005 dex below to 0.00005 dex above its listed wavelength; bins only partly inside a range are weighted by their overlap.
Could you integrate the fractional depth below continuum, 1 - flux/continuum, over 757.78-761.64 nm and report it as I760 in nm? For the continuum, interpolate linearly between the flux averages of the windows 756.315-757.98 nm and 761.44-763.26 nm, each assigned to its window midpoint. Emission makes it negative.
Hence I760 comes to -0.05 nm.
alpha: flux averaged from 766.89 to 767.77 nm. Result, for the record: 18.6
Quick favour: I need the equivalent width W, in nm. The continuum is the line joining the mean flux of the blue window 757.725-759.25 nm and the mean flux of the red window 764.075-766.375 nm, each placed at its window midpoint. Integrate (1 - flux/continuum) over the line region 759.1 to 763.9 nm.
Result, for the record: -0.187 nm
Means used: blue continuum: 18.1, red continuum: 18.5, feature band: 19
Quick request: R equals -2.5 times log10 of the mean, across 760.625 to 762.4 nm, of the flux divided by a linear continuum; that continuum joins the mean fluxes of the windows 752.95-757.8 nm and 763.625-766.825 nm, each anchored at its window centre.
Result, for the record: -0.08 mag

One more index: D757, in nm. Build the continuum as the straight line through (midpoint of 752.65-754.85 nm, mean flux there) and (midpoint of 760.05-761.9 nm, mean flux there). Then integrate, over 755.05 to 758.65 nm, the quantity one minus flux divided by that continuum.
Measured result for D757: 0.06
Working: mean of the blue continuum 18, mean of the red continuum 19.9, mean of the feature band 18.5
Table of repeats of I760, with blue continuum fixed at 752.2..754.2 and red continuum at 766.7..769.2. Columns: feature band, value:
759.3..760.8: -0.09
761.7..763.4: -0.03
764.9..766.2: 0.03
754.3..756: -0.02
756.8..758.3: -0.07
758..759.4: 0.01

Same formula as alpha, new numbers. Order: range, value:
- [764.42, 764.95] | 18.4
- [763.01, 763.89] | 18.7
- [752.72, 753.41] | 18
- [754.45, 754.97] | 18.2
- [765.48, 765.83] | 17.8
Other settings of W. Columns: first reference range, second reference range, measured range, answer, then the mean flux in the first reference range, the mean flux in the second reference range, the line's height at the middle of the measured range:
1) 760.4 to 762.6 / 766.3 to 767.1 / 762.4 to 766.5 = 0.149 nm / 19.7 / 18.8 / 19.2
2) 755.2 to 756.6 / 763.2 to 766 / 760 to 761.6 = -0.157 nm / 18.4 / 18.4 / 18.4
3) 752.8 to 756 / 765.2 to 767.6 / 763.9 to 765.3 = -0.012 nm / 17.9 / 18.6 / 18.5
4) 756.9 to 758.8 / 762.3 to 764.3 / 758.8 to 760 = 0.018 nm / 18.5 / 18.7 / 18.6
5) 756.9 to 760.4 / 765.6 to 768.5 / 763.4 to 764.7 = 0.023 nm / 18.5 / 18.8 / 18.7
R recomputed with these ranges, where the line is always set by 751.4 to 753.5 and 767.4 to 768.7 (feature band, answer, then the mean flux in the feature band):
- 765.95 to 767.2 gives -0.011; 18.8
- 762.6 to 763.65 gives -0.020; 18.7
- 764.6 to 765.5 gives -0.001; 18.5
